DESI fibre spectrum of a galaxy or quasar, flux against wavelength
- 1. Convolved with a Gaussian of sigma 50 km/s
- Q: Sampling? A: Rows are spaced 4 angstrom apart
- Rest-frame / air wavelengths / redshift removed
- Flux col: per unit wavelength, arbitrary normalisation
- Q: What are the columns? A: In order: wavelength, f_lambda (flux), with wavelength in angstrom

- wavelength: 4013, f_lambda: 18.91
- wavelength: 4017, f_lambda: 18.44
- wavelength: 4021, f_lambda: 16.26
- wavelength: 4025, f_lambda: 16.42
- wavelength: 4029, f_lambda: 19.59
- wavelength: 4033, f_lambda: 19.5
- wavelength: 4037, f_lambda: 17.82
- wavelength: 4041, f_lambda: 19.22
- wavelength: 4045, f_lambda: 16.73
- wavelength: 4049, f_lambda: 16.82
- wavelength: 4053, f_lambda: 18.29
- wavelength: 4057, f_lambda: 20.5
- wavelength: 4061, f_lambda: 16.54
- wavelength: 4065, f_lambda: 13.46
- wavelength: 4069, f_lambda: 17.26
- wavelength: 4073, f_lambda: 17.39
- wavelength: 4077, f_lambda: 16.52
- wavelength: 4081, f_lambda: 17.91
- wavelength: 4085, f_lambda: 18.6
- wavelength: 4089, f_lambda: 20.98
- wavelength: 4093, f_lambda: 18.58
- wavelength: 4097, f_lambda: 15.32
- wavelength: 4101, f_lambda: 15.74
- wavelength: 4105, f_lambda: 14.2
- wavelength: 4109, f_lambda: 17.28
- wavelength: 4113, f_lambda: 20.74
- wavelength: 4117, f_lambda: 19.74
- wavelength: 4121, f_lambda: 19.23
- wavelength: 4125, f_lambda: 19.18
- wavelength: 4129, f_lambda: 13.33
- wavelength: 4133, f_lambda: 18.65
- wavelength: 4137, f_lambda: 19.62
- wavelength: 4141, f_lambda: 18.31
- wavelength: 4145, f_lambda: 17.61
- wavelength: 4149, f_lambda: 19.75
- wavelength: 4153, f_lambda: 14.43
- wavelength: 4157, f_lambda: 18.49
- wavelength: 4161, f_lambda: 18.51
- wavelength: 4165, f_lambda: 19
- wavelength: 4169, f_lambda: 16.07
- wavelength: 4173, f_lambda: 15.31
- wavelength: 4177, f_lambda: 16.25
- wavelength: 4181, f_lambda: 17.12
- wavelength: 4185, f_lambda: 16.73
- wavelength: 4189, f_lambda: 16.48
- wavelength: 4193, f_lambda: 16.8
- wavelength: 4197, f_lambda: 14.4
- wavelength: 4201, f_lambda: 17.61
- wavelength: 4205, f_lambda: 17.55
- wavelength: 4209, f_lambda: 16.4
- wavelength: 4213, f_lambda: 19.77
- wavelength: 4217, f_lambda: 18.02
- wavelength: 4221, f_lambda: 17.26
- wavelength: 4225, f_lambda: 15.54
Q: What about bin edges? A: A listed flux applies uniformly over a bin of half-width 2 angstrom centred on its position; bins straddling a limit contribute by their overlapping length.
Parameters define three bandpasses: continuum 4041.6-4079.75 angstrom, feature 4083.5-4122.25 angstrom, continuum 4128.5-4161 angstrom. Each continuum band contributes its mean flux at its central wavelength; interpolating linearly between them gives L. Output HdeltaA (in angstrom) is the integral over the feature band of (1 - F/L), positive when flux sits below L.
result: -1.2 angstrom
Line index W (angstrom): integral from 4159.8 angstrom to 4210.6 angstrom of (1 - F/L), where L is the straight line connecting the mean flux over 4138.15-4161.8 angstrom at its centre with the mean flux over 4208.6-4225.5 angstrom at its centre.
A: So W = 2.9 angstrom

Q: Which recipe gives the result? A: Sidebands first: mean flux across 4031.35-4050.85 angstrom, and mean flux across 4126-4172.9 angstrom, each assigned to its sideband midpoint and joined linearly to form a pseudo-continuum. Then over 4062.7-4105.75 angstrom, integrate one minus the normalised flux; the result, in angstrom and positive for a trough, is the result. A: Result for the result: 2.0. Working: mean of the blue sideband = 18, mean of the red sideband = 17.6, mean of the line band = 17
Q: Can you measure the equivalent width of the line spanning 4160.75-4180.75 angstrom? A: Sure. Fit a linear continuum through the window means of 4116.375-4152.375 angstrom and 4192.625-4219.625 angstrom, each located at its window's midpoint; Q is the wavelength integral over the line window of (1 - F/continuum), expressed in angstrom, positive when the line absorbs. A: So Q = 0.9 angstrom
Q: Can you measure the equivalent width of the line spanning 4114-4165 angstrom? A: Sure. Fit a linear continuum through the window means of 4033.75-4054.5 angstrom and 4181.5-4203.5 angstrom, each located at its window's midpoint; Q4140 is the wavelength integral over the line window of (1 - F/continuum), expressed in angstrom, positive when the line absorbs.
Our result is -3.6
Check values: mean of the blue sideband 17.9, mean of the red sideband 16.5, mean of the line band 18.2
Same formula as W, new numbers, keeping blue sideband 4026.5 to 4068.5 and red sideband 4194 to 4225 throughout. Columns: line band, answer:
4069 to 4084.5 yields 0.26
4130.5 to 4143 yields -0.85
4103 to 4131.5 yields -0.26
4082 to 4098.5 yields -0.74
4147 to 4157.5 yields -0.02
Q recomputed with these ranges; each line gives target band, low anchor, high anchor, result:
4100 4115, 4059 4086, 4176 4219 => -0.22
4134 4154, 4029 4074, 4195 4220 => -0.80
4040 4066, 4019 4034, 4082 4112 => 0.33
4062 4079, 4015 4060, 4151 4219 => 1.60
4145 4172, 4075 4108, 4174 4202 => -1.55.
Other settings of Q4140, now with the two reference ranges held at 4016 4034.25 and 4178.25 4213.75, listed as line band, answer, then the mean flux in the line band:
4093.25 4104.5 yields 1.1 angstrom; 15.8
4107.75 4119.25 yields -1.3 angstrom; 19.4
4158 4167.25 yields -0.8 angstrom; 18.7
